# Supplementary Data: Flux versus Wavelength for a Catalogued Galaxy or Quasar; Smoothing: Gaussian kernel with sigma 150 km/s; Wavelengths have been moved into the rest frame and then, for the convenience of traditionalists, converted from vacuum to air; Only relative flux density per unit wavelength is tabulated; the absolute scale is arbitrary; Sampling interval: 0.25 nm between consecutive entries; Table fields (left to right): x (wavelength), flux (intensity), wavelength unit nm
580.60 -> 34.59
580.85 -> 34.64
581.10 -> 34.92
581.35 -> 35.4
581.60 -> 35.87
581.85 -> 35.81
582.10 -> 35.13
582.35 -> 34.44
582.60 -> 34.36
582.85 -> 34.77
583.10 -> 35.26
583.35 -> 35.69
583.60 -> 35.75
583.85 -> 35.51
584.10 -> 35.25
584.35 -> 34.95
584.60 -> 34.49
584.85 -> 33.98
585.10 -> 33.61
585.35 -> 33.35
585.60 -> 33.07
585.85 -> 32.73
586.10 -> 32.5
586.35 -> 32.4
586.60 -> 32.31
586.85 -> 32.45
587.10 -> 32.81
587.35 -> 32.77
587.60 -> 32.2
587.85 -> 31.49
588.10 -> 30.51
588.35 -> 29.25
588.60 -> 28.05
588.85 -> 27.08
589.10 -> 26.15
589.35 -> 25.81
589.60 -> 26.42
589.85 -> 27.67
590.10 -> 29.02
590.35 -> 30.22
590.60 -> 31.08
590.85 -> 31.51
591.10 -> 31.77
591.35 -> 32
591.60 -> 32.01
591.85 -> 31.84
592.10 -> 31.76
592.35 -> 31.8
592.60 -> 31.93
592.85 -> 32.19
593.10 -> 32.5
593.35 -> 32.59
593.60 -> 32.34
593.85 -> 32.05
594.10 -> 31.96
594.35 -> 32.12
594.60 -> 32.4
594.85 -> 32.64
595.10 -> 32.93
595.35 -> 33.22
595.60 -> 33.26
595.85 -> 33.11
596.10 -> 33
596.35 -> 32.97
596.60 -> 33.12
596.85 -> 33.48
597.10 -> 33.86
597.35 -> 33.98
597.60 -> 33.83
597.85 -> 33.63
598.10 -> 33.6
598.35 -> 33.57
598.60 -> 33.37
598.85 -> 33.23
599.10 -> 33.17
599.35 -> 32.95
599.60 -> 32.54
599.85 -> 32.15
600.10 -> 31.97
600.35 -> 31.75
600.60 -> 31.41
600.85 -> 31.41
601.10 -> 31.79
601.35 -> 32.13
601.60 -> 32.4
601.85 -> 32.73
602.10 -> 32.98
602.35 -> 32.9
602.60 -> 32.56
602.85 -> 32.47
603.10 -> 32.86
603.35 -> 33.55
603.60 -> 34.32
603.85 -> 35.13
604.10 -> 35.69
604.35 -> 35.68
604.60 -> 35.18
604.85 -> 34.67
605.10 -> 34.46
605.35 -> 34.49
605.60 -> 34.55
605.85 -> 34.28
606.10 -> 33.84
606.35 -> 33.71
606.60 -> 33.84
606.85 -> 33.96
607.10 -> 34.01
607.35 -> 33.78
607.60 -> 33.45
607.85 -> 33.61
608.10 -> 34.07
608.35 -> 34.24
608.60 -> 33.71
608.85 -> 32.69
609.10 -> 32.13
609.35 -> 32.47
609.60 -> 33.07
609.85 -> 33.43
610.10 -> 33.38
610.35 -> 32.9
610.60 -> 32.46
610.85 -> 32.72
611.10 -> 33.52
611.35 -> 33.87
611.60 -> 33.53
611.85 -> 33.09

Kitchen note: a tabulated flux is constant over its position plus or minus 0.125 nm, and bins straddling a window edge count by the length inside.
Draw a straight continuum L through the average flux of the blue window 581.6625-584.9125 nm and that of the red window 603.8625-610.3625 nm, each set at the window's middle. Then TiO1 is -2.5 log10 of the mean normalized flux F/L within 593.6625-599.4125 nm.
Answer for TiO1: 0.04 mag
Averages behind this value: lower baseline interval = 35.1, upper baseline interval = 33.9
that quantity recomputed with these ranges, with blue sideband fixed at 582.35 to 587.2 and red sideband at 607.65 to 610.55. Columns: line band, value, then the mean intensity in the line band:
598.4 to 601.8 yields 0.038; 32.4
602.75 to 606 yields -0.033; 34.4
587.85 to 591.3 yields 0.168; 29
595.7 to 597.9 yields 0.006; 33.4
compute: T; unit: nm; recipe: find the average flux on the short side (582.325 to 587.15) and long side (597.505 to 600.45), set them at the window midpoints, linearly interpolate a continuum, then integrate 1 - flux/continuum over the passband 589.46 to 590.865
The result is 0.19 nm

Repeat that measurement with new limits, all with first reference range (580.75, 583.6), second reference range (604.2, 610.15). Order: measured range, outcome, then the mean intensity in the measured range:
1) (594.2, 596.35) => 0.103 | 32.8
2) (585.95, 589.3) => 0.404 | 30.7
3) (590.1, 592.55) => 0.229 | 31.4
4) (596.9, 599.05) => 0.046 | 33.6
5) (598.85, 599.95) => 0.048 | 32.8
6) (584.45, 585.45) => 0.032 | 33.9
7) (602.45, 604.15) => 0.019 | 33.7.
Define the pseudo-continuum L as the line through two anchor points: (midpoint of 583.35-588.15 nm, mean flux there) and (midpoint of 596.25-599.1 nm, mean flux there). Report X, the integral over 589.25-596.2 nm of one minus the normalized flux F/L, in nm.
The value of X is 0.41 nm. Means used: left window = 33.4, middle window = 31.5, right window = 33.5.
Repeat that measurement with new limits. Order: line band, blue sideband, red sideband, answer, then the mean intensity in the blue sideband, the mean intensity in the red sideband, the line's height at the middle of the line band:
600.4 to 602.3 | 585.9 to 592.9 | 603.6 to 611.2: 0.04 nm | 30.6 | 33.8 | 32.8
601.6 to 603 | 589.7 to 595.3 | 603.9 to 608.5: 0.04 nm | 31.6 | 34.3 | 33.6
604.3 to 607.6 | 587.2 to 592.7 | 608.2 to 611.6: -0.18 nm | 30.1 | 33.1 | 32.5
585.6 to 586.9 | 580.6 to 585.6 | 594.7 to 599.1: 0.07 nm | 34.9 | 33.3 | 34.5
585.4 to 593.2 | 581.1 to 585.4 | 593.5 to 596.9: 0.69 nm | 34.9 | 32.7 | 33.8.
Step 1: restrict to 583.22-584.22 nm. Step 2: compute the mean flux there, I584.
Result 35.6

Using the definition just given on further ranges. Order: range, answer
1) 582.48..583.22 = 34.8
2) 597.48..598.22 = 33.7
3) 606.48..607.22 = 33.9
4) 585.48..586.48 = 32.7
